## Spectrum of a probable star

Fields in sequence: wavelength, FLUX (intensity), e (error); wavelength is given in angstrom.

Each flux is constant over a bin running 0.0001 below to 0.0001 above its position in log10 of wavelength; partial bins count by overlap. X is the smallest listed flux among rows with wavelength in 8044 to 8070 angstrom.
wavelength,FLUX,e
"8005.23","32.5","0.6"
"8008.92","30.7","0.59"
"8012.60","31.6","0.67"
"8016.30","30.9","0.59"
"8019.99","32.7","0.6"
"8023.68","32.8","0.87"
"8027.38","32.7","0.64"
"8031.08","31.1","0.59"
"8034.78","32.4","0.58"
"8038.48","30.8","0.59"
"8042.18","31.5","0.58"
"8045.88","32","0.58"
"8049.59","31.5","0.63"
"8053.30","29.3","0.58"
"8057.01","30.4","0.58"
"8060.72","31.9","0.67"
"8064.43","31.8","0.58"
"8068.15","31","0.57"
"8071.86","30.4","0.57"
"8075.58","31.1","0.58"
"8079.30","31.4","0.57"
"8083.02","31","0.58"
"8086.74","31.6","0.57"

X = 29.3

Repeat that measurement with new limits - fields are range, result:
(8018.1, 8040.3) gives 30.8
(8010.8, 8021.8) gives 30.9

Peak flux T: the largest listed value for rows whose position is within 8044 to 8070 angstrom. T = 32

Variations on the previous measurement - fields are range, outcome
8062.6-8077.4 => 31.8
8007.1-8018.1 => 31.6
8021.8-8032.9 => 32.8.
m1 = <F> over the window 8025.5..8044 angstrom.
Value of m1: 31.7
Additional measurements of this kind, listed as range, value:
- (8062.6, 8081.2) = 31.1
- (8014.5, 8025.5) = 32.2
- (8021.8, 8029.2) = 32.8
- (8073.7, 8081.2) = 31.2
